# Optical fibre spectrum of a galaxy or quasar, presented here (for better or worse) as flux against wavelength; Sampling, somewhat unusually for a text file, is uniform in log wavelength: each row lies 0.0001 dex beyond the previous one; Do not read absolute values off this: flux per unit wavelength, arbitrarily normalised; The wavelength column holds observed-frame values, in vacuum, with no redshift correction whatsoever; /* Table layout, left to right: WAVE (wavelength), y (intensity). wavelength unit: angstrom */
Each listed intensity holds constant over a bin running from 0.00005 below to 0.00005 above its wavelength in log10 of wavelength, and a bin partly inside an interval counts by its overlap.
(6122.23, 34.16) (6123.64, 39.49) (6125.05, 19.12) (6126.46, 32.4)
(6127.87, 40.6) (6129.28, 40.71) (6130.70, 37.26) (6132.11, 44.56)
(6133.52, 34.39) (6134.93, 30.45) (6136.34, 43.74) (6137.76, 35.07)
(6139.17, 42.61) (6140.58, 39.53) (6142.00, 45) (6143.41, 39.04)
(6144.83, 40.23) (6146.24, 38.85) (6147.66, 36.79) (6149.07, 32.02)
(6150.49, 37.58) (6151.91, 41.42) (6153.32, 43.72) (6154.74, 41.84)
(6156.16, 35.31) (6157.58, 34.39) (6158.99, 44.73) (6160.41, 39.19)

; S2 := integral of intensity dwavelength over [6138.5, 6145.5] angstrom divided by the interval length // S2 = 41.3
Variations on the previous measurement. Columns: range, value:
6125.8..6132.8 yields 39.1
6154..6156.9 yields 38.5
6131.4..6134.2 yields 39.6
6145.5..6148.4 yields 37.9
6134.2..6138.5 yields 36.5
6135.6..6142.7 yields 41.1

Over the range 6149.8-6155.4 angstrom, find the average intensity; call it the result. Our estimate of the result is 41.1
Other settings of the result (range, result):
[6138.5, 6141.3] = 41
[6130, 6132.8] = 40.9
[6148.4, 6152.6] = 37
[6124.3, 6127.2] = 26.2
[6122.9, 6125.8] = 29.4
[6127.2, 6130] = 40.5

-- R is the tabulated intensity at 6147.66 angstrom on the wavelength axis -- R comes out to 36.79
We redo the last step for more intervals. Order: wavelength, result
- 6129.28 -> 40.71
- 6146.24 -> 38.85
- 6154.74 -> 41.84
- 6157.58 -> 34.39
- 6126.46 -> 32.4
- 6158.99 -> 44.73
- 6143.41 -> 39.04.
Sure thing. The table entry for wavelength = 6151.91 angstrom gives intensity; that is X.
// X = 41.42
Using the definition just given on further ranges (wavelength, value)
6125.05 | 19.12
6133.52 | 34.39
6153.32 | 43.72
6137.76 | 35.07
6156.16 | 35.31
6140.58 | 39.53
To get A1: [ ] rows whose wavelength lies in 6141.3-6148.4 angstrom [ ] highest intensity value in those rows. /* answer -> 45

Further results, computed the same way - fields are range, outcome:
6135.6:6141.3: 43.74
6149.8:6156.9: 43.72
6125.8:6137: 44.56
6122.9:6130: 40.71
